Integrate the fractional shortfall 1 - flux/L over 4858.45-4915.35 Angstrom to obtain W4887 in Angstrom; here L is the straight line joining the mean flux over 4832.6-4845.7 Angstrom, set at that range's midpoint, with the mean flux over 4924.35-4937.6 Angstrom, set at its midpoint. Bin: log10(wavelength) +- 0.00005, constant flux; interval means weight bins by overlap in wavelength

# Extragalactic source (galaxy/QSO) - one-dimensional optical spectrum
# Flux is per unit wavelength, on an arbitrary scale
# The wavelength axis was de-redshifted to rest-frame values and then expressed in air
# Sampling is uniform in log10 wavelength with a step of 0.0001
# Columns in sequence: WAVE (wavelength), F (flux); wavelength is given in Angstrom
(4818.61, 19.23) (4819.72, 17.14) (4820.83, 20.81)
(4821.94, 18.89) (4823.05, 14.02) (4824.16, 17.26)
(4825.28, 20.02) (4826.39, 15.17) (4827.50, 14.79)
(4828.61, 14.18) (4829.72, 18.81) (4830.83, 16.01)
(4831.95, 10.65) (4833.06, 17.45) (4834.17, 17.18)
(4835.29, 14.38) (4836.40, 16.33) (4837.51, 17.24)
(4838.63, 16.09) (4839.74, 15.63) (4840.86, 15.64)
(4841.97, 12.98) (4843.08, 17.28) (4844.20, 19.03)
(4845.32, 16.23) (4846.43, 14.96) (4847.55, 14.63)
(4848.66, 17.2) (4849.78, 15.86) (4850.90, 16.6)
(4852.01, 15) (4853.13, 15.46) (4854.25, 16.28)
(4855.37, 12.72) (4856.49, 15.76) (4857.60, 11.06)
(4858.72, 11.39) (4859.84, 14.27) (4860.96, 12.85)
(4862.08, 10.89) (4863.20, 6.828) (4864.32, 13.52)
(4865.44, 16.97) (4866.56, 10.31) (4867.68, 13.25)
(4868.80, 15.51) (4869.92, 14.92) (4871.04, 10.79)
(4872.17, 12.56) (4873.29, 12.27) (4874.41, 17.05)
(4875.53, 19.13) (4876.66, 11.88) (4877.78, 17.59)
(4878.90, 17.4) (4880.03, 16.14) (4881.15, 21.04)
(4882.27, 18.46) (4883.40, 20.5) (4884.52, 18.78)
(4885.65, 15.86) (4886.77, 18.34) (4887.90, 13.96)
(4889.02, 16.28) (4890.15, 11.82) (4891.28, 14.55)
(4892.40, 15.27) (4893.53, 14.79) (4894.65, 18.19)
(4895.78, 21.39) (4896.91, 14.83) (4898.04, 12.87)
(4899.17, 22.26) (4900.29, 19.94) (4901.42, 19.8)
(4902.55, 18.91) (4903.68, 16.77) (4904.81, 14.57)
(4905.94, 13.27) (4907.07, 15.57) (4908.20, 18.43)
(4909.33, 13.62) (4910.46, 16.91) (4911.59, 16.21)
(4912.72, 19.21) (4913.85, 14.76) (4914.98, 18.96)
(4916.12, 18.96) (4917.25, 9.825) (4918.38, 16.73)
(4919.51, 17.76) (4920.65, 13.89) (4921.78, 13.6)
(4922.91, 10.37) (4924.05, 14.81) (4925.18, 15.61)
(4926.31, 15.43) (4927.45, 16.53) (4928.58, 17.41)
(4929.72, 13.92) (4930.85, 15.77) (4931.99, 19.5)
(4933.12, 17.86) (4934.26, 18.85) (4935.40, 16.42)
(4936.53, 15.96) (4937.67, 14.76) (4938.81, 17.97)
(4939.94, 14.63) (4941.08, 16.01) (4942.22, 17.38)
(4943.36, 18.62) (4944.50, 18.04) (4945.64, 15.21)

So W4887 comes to 2.4 Angstrom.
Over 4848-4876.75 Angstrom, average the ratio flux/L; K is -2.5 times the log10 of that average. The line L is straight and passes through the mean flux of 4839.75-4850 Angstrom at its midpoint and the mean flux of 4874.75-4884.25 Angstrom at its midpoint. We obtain 0.21 mag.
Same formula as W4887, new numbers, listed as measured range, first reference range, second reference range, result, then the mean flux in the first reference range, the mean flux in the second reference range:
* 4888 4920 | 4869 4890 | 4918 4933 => -1.29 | 16.2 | 15.5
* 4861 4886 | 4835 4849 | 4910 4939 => 1.54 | 16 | 16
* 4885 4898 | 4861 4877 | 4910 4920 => -0.81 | 13.3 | 16.6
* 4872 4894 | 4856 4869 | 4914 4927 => -4.51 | 12.6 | 15.1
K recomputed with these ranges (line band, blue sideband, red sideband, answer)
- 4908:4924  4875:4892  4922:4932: 0.00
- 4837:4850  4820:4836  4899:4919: 0.03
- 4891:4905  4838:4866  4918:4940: -0.13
